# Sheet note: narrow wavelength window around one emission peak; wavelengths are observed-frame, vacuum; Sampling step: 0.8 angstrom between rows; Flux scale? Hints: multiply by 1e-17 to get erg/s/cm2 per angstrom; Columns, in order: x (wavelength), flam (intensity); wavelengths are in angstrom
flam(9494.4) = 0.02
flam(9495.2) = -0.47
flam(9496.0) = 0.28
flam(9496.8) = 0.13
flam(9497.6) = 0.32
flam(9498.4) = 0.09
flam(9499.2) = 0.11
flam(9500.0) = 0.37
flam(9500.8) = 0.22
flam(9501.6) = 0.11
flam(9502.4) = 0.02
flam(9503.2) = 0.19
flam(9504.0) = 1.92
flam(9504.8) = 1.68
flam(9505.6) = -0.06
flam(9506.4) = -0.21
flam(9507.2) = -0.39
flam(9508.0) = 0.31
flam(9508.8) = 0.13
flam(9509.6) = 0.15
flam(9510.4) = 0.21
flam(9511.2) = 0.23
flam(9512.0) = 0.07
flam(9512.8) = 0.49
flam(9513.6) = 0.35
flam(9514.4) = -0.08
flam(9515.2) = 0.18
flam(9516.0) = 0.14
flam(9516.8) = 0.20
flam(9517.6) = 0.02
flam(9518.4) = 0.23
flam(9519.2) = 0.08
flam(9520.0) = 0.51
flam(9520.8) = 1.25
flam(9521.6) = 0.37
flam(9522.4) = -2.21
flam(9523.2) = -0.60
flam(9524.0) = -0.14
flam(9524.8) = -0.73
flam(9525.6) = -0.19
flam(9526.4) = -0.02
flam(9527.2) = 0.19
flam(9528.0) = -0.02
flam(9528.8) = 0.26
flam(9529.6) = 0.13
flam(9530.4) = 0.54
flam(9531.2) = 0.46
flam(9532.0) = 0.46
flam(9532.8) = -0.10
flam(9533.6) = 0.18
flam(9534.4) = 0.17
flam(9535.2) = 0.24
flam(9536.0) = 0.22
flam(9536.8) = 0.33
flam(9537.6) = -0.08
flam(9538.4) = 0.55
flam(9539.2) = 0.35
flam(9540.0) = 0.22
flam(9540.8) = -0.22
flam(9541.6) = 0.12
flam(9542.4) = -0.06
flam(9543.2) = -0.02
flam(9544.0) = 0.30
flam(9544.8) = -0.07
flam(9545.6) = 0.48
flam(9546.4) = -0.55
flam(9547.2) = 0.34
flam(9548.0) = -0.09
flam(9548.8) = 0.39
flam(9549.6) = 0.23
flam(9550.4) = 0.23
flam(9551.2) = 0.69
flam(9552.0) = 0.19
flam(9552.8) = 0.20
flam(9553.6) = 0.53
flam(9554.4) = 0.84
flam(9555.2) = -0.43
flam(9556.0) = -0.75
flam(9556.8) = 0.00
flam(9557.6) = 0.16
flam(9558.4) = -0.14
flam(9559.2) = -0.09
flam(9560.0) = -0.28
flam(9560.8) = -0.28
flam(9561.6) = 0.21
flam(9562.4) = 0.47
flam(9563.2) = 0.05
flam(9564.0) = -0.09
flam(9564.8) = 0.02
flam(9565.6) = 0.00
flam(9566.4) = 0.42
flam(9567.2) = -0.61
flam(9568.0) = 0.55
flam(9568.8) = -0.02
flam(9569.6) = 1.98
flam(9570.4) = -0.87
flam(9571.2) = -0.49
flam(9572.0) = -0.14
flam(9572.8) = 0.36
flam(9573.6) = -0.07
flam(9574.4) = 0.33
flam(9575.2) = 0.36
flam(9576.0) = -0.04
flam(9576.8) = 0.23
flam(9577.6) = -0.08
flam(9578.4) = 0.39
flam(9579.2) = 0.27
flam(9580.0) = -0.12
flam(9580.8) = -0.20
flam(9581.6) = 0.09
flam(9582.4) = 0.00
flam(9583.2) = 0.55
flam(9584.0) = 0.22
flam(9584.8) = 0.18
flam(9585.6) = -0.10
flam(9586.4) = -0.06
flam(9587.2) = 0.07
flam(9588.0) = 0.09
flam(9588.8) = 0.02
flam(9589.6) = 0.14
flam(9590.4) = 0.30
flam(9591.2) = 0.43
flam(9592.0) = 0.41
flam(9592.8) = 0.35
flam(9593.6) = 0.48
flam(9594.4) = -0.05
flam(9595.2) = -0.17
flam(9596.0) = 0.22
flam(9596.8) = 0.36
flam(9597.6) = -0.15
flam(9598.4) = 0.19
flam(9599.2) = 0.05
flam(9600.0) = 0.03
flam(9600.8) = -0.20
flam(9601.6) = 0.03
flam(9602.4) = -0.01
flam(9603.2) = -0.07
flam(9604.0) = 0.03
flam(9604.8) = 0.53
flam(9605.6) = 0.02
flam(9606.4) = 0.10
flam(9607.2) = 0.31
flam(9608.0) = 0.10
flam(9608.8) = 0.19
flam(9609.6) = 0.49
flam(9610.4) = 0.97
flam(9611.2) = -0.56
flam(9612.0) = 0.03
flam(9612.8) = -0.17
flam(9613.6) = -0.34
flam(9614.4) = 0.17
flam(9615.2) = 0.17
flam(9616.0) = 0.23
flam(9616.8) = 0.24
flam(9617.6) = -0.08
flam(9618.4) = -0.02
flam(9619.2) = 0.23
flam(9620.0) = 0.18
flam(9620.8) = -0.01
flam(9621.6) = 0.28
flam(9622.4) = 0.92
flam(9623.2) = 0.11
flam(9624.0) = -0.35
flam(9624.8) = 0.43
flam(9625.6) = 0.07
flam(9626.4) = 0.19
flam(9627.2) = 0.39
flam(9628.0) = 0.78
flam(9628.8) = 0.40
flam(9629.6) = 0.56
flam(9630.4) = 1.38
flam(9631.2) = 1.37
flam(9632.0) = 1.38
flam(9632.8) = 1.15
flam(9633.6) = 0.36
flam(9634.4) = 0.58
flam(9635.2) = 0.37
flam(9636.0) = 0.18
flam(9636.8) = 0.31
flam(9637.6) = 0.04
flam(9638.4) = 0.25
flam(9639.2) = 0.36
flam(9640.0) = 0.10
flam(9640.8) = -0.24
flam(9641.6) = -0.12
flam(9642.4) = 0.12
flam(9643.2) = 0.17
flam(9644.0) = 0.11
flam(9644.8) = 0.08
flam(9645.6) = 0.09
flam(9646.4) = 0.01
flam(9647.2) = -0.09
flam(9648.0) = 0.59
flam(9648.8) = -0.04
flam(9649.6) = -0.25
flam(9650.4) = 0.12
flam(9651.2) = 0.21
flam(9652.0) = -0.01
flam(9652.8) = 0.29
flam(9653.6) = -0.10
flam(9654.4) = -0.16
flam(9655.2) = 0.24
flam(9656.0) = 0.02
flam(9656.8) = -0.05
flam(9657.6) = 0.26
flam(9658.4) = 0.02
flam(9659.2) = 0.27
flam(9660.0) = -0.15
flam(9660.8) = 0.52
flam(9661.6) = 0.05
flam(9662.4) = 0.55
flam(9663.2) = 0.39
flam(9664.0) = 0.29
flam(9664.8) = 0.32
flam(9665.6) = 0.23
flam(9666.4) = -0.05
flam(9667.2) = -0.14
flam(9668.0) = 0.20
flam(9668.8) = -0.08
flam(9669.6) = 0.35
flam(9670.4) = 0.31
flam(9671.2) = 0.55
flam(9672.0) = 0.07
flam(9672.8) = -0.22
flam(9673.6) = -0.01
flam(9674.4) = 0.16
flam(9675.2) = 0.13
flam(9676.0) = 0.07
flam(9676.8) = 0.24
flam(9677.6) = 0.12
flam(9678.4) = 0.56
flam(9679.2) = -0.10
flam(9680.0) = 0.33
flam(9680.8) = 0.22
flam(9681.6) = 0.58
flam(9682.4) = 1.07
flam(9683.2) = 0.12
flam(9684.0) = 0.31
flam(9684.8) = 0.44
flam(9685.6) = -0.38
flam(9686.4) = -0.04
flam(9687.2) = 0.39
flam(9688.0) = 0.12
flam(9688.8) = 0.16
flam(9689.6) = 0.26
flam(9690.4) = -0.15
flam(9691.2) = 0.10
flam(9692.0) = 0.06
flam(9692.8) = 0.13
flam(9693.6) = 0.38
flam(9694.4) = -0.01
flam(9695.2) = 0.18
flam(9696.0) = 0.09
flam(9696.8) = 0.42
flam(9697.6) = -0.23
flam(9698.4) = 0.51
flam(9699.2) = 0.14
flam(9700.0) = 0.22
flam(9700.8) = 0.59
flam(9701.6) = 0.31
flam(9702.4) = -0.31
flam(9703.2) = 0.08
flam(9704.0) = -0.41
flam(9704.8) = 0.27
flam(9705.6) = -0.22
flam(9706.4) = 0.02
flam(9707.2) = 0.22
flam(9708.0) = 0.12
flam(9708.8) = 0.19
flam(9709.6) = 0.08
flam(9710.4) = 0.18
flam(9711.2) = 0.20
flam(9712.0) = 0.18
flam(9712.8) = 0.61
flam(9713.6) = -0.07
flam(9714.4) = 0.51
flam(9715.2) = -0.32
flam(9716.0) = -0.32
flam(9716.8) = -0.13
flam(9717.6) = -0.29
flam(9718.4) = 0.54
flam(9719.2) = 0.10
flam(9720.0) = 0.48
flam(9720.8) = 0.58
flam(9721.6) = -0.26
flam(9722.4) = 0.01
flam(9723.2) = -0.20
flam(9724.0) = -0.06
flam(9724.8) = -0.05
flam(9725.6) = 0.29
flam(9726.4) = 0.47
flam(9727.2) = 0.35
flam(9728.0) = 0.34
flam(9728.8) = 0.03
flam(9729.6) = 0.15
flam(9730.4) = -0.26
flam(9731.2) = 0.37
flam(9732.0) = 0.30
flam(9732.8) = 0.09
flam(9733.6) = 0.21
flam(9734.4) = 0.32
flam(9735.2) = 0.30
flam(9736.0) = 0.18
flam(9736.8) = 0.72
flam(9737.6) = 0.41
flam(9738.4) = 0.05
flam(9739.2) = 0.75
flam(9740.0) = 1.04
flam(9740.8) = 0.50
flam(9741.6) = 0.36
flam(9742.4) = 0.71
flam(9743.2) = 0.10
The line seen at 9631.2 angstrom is Hbeta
